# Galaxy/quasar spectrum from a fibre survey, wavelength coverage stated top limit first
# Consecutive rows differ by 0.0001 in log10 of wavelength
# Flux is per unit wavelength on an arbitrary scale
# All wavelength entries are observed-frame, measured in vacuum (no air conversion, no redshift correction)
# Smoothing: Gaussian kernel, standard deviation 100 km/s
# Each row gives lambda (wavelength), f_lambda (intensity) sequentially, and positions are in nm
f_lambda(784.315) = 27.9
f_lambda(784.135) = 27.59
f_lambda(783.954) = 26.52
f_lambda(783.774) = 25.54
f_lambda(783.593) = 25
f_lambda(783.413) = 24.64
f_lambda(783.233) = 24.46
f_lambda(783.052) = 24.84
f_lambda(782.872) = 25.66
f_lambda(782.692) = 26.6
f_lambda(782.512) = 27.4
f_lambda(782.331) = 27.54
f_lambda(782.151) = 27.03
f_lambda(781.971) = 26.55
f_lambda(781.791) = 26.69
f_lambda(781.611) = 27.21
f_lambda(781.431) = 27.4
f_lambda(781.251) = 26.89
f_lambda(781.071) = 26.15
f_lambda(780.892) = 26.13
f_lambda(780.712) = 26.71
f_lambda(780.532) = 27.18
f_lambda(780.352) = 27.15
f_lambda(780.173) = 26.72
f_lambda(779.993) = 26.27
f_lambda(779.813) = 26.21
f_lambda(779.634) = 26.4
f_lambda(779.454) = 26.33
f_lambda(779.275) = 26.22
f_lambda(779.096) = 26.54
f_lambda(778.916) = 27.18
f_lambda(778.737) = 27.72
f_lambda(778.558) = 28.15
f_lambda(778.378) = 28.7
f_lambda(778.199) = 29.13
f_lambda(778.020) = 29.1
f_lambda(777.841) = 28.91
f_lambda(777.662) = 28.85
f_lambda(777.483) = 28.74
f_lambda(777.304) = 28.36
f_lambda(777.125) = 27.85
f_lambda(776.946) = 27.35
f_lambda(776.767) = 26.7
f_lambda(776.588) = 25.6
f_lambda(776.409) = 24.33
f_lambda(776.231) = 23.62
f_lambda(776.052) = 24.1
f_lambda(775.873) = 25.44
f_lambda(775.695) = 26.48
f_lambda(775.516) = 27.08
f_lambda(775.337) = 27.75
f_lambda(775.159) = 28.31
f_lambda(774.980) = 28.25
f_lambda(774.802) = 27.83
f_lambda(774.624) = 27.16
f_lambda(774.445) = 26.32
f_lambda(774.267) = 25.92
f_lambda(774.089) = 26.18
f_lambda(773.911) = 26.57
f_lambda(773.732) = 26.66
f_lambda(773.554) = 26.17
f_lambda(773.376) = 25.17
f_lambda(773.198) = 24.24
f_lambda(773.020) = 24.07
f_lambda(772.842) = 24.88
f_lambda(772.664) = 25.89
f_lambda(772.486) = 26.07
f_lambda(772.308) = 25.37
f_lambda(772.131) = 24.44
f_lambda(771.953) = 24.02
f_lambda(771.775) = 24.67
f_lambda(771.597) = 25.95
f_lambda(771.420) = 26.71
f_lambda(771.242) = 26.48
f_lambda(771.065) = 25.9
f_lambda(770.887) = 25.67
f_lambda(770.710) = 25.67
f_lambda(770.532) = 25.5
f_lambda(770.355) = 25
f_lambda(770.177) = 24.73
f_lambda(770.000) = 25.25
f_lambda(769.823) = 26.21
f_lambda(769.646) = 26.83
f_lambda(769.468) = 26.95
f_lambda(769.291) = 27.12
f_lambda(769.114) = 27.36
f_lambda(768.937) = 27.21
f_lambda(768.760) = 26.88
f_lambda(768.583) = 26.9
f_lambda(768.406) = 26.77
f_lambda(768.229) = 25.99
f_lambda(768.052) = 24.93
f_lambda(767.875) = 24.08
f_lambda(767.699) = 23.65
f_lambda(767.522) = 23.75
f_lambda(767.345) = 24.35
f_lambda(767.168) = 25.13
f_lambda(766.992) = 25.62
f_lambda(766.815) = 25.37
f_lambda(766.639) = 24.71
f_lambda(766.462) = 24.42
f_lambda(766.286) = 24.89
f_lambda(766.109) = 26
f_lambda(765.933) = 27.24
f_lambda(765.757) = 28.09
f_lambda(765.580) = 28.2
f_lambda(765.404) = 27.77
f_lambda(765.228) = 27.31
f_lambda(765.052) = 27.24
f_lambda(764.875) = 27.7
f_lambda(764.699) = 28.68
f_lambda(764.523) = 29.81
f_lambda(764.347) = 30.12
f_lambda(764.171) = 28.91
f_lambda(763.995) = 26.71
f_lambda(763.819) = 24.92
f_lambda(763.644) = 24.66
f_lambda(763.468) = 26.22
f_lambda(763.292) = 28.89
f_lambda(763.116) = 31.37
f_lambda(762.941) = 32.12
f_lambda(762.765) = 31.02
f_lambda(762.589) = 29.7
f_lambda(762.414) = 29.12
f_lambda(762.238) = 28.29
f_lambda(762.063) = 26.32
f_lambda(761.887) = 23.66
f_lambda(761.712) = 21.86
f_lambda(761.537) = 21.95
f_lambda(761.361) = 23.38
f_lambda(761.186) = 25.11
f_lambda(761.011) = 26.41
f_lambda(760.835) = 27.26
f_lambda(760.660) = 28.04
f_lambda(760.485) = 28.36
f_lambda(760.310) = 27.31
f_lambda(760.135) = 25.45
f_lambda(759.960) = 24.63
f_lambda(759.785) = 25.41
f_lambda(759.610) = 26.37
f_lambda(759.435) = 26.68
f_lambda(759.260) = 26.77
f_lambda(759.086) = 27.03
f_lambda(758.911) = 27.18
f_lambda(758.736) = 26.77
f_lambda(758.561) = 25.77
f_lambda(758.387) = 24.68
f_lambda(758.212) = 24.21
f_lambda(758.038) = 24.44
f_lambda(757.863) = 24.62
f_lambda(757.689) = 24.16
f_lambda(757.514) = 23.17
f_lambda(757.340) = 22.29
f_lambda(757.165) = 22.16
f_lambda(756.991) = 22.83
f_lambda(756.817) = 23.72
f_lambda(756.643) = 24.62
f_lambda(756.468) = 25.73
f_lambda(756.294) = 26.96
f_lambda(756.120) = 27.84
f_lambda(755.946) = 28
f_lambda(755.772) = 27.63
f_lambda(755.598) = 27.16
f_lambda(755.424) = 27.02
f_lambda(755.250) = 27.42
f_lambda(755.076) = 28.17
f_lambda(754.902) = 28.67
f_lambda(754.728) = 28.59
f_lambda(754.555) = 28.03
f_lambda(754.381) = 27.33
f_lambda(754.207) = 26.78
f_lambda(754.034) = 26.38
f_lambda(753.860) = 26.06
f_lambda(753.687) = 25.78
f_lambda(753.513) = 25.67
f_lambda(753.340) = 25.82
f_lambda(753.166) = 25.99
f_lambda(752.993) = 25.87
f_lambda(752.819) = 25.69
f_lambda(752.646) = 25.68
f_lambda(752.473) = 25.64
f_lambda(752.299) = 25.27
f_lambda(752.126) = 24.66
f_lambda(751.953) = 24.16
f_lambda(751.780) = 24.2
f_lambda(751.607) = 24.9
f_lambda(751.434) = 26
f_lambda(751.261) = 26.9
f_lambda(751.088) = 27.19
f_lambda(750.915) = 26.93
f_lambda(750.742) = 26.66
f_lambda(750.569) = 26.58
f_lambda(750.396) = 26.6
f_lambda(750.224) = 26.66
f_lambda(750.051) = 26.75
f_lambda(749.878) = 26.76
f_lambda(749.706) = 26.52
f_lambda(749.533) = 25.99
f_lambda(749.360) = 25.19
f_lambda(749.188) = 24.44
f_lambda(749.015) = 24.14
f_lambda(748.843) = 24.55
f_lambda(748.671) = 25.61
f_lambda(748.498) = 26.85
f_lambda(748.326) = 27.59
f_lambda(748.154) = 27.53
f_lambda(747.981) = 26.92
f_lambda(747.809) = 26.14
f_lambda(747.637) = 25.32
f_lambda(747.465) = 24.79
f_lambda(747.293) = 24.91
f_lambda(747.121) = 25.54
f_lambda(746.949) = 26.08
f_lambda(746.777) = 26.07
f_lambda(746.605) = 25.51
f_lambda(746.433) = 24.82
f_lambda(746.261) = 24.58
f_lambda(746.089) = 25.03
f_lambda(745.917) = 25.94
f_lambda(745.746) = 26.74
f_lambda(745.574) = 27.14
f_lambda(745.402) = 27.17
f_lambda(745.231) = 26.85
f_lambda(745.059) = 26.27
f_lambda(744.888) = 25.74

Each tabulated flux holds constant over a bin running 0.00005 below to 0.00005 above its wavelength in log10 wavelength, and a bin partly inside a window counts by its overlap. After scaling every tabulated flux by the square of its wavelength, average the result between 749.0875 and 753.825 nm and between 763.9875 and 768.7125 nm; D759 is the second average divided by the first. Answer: 1.06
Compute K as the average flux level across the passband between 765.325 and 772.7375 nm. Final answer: 25.8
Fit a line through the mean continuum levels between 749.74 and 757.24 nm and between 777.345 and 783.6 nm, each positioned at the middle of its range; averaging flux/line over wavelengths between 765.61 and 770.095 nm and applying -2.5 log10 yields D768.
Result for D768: 0.032 mag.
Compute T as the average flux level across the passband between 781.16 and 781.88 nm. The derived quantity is 27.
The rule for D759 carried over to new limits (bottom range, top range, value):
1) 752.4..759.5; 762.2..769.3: 1.07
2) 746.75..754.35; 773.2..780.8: 1.11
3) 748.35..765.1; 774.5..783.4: 1.08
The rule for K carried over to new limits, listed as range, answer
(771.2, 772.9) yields 25.4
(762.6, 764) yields 28.4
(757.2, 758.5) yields 23.9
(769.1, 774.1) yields 25.7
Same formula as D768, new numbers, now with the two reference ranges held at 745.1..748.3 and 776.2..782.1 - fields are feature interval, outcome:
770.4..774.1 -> 0.056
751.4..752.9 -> 0.045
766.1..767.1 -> 0.065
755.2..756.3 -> -0.048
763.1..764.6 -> -0.048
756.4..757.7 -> 0.123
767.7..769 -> 0.033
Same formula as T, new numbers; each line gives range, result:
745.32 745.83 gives 27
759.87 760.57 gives 26.4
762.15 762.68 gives 29.1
